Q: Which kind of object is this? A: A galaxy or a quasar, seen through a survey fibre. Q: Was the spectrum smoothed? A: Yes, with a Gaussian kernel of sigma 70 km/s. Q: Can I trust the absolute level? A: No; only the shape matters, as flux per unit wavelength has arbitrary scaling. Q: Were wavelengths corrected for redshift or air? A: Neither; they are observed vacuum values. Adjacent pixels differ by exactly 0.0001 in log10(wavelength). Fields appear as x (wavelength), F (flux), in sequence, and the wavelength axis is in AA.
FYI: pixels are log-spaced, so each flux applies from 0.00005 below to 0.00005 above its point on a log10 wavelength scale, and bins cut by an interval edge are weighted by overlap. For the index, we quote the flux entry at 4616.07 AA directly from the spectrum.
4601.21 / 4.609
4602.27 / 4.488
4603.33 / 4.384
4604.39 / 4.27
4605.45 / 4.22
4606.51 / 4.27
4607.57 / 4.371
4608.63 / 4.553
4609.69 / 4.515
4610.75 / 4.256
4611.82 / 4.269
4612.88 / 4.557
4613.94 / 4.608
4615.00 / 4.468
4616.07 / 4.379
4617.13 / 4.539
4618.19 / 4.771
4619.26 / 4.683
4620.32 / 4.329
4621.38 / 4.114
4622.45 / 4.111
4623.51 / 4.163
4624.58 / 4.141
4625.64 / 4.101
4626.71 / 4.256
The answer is 4.379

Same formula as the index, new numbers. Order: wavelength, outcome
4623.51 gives 4.163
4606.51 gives 4.27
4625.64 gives 4.101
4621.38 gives 4.114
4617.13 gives 4.539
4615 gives 4.468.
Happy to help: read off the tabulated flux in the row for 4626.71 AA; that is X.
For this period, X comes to 4.256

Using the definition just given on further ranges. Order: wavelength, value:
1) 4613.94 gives 4.608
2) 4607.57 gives 4.371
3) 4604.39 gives 4.27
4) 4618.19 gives 4.771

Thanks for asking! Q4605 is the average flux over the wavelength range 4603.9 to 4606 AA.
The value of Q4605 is 4.25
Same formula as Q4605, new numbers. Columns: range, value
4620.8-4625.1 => 4.13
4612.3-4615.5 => 4.55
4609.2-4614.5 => 4.44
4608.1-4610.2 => 4.54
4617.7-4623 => 4.4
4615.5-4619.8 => 4.59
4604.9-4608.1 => 4.29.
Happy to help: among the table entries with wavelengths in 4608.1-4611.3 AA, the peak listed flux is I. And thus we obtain 4.553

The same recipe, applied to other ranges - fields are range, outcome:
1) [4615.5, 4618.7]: 4.771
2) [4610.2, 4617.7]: 4.608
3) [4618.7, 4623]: 4.683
